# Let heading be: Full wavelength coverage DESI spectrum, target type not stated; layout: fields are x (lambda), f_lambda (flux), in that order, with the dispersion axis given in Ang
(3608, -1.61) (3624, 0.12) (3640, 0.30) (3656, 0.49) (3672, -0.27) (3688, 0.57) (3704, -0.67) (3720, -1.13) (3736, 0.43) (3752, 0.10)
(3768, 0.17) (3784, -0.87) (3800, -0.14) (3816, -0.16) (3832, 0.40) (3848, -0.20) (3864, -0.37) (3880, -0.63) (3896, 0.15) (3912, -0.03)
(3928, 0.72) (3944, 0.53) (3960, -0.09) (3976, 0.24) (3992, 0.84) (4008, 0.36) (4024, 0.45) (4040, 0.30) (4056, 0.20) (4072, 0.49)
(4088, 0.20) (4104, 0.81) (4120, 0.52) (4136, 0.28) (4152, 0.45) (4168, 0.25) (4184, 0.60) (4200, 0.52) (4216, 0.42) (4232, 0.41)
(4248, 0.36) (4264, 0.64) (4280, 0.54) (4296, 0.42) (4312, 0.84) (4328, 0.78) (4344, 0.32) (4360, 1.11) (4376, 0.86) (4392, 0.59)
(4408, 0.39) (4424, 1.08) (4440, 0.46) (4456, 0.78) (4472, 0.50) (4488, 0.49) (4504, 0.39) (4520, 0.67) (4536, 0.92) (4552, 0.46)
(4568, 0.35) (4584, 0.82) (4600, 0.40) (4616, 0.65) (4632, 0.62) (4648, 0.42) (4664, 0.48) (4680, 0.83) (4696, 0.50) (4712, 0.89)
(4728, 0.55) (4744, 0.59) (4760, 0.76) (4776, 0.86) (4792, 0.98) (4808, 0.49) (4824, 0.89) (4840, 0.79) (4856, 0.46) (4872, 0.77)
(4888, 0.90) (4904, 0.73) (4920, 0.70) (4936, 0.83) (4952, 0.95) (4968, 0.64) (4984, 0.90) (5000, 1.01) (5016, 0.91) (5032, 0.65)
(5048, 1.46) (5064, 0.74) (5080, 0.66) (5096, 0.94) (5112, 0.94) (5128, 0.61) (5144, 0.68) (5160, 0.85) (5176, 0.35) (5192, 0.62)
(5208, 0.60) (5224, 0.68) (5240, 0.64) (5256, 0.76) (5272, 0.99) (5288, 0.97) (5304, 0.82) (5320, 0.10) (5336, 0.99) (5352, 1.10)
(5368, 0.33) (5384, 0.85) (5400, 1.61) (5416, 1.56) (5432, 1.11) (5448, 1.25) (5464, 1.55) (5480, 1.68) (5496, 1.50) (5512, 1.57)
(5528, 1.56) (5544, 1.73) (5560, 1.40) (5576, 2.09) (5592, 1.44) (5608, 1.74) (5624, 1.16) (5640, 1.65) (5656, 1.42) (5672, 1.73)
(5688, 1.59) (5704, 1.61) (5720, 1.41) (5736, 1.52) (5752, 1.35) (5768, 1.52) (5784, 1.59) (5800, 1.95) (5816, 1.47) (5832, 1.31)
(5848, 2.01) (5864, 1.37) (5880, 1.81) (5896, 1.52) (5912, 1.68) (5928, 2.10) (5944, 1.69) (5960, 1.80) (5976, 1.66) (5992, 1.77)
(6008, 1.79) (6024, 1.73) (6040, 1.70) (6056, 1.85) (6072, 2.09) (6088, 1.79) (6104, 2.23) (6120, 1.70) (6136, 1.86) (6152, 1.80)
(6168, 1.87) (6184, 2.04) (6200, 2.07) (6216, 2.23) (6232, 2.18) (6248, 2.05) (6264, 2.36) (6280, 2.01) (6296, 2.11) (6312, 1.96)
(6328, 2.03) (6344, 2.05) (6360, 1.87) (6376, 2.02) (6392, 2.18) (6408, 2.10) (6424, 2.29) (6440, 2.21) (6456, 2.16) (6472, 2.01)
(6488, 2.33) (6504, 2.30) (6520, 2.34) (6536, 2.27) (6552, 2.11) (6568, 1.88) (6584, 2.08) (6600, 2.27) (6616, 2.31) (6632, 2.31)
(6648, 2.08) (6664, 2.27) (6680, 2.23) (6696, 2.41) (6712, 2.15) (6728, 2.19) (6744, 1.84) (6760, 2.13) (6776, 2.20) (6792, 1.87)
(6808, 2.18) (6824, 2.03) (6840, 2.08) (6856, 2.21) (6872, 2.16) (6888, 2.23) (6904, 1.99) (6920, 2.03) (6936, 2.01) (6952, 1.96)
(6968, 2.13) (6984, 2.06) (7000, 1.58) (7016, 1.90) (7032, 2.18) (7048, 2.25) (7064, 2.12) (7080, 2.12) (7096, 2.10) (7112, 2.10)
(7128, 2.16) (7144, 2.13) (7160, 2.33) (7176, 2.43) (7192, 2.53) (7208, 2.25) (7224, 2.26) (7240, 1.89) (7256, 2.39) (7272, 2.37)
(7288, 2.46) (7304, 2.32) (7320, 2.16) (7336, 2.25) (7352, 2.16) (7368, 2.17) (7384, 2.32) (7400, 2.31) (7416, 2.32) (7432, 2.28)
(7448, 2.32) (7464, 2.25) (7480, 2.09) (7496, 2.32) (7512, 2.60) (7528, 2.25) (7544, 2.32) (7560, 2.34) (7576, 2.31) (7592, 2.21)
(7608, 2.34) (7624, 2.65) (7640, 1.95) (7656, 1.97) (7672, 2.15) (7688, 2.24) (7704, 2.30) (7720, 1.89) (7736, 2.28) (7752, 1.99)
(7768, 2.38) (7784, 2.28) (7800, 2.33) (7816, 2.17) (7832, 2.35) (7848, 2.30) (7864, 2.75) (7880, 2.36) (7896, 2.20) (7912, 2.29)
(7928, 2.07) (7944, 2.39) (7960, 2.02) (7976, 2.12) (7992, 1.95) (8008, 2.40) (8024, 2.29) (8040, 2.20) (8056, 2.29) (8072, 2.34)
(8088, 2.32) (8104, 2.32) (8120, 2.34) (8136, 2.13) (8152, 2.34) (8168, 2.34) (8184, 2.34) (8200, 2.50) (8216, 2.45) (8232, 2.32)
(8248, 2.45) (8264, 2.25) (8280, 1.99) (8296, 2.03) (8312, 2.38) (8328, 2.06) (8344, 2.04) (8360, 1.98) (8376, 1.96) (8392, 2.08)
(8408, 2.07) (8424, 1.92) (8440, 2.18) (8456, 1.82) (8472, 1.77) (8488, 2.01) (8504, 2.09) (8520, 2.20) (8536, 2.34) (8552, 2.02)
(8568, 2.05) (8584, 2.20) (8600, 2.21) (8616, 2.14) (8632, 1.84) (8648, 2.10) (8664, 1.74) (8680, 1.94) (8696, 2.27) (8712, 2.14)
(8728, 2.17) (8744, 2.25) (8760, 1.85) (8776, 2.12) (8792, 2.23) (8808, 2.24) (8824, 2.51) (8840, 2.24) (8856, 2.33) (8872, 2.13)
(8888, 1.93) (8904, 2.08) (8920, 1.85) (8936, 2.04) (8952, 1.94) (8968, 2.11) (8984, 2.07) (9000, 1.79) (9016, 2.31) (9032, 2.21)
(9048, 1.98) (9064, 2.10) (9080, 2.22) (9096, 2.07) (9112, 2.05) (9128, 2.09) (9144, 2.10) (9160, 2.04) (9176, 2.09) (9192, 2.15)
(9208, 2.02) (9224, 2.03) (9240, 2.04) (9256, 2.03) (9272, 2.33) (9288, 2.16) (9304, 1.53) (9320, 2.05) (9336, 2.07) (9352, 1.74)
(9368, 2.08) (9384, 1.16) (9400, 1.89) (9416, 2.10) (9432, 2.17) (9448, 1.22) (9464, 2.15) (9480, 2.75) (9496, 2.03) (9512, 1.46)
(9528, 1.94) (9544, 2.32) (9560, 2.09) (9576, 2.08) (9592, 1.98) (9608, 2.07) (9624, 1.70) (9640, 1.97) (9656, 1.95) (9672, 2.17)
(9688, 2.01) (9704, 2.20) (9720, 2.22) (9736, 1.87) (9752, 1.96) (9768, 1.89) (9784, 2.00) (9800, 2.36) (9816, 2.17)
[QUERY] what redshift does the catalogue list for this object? 0.353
